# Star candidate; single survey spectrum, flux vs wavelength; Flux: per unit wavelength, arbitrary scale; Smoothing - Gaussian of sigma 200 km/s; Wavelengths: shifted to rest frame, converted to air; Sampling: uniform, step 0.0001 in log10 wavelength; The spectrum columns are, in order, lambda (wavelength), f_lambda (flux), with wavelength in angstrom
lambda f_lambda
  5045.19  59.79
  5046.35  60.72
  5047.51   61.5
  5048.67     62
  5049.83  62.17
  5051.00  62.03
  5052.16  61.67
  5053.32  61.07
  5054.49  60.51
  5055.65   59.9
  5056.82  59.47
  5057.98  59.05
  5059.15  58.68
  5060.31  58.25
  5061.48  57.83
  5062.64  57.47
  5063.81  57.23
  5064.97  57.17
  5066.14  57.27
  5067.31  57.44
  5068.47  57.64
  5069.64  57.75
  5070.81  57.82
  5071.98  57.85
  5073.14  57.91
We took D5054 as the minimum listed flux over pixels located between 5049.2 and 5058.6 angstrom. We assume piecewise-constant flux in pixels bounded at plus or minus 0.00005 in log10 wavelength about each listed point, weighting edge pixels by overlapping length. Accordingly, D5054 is 59.05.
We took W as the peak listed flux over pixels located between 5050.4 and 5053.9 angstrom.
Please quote 62.03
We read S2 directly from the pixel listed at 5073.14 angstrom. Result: 57.91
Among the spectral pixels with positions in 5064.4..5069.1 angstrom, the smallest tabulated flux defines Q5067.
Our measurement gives 57.17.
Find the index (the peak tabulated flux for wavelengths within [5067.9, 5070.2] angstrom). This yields 57.75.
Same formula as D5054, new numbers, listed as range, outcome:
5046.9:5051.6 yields 61.5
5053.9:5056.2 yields 59.9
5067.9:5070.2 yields 57.64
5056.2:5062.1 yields 57.83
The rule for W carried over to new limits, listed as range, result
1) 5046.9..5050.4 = 62.17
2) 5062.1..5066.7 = 57.47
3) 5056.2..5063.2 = 59.47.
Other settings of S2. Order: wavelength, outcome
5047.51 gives 61.5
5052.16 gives 61.67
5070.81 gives 57.82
